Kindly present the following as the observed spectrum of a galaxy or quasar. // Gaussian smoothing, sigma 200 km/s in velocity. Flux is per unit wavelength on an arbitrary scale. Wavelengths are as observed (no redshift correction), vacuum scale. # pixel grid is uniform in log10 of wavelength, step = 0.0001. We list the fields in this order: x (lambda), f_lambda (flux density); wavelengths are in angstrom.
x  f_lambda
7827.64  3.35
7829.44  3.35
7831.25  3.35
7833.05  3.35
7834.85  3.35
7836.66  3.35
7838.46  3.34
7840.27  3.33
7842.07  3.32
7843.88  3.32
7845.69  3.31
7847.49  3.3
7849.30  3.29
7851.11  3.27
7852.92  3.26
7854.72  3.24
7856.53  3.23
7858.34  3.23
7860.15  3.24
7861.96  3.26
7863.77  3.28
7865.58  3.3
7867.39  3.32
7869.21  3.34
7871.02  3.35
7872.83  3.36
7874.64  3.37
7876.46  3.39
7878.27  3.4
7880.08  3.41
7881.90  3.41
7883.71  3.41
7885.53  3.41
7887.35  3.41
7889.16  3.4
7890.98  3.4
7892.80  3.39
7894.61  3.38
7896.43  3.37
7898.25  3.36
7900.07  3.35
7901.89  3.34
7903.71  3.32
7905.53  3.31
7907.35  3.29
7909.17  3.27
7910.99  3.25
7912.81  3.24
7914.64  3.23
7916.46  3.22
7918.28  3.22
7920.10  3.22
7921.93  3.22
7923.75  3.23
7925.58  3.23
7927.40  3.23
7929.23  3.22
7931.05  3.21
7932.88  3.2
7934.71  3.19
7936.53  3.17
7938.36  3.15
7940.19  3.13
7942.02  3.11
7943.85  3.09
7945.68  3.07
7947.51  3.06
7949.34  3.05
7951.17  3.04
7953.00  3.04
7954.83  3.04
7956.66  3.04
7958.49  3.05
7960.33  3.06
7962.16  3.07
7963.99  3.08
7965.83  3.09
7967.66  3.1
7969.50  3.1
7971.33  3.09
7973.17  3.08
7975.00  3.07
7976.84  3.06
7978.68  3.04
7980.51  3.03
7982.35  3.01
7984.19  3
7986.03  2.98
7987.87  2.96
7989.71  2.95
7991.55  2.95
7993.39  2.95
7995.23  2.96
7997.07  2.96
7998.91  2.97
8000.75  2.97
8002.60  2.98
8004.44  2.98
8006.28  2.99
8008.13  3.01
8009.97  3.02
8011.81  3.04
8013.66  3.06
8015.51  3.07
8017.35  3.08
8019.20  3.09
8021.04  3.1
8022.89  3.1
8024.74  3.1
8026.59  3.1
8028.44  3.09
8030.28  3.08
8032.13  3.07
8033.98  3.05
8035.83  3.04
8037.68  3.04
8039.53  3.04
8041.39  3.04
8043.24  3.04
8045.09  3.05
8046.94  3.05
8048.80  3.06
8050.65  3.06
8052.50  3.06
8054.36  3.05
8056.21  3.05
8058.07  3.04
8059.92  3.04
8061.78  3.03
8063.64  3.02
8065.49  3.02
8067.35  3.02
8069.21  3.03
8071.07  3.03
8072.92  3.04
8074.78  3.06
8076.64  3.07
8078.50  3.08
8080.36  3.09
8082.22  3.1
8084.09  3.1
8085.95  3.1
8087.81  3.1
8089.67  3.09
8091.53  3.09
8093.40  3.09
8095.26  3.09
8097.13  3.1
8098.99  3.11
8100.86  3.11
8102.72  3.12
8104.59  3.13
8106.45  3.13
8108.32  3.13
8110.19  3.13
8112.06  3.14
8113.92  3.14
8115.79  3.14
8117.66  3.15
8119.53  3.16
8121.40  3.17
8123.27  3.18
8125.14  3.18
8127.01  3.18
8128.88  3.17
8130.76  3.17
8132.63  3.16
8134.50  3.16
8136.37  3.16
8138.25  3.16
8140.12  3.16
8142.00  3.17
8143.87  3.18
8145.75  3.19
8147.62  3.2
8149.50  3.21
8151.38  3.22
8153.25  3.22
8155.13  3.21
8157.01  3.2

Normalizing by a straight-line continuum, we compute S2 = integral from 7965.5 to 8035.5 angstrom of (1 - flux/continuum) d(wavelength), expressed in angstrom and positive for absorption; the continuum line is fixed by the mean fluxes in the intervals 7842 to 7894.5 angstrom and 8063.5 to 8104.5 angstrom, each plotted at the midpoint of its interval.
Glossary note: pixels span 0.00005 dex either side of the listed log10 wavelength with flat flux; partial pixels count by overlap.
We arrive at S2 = 3.1 angstrom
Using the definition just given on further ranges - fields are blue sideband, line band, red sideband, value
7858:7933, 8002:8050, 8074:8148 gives 2.2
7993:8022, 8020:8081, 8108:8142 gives 0.2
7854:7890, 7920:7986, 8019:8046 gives 2.0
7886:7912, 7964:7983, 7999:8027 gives 0.5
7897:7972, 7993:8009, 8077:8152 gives 0.9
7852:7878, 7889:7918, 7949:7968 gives -1.0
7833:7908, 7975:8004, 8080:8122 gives 2.1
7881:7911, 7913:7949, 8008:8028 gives 1.1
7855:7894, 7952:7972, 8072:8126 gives 1.2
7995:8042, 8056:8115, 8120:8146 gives 0.6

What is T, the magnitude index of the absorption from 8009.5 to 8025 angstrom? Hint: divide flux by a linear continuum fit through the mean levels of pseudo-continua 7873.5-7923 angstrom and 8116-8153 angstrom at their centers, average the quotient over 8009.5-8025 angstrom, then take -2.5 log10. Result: 0.06 mag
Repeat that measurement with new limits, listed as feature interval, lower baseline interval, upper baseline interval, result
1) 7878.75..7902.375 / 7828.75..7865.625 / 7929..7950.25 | -0.055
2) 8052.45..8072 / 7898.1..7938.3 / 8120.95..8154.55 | 0.059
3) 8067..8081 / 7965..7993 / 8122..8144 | 0.022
